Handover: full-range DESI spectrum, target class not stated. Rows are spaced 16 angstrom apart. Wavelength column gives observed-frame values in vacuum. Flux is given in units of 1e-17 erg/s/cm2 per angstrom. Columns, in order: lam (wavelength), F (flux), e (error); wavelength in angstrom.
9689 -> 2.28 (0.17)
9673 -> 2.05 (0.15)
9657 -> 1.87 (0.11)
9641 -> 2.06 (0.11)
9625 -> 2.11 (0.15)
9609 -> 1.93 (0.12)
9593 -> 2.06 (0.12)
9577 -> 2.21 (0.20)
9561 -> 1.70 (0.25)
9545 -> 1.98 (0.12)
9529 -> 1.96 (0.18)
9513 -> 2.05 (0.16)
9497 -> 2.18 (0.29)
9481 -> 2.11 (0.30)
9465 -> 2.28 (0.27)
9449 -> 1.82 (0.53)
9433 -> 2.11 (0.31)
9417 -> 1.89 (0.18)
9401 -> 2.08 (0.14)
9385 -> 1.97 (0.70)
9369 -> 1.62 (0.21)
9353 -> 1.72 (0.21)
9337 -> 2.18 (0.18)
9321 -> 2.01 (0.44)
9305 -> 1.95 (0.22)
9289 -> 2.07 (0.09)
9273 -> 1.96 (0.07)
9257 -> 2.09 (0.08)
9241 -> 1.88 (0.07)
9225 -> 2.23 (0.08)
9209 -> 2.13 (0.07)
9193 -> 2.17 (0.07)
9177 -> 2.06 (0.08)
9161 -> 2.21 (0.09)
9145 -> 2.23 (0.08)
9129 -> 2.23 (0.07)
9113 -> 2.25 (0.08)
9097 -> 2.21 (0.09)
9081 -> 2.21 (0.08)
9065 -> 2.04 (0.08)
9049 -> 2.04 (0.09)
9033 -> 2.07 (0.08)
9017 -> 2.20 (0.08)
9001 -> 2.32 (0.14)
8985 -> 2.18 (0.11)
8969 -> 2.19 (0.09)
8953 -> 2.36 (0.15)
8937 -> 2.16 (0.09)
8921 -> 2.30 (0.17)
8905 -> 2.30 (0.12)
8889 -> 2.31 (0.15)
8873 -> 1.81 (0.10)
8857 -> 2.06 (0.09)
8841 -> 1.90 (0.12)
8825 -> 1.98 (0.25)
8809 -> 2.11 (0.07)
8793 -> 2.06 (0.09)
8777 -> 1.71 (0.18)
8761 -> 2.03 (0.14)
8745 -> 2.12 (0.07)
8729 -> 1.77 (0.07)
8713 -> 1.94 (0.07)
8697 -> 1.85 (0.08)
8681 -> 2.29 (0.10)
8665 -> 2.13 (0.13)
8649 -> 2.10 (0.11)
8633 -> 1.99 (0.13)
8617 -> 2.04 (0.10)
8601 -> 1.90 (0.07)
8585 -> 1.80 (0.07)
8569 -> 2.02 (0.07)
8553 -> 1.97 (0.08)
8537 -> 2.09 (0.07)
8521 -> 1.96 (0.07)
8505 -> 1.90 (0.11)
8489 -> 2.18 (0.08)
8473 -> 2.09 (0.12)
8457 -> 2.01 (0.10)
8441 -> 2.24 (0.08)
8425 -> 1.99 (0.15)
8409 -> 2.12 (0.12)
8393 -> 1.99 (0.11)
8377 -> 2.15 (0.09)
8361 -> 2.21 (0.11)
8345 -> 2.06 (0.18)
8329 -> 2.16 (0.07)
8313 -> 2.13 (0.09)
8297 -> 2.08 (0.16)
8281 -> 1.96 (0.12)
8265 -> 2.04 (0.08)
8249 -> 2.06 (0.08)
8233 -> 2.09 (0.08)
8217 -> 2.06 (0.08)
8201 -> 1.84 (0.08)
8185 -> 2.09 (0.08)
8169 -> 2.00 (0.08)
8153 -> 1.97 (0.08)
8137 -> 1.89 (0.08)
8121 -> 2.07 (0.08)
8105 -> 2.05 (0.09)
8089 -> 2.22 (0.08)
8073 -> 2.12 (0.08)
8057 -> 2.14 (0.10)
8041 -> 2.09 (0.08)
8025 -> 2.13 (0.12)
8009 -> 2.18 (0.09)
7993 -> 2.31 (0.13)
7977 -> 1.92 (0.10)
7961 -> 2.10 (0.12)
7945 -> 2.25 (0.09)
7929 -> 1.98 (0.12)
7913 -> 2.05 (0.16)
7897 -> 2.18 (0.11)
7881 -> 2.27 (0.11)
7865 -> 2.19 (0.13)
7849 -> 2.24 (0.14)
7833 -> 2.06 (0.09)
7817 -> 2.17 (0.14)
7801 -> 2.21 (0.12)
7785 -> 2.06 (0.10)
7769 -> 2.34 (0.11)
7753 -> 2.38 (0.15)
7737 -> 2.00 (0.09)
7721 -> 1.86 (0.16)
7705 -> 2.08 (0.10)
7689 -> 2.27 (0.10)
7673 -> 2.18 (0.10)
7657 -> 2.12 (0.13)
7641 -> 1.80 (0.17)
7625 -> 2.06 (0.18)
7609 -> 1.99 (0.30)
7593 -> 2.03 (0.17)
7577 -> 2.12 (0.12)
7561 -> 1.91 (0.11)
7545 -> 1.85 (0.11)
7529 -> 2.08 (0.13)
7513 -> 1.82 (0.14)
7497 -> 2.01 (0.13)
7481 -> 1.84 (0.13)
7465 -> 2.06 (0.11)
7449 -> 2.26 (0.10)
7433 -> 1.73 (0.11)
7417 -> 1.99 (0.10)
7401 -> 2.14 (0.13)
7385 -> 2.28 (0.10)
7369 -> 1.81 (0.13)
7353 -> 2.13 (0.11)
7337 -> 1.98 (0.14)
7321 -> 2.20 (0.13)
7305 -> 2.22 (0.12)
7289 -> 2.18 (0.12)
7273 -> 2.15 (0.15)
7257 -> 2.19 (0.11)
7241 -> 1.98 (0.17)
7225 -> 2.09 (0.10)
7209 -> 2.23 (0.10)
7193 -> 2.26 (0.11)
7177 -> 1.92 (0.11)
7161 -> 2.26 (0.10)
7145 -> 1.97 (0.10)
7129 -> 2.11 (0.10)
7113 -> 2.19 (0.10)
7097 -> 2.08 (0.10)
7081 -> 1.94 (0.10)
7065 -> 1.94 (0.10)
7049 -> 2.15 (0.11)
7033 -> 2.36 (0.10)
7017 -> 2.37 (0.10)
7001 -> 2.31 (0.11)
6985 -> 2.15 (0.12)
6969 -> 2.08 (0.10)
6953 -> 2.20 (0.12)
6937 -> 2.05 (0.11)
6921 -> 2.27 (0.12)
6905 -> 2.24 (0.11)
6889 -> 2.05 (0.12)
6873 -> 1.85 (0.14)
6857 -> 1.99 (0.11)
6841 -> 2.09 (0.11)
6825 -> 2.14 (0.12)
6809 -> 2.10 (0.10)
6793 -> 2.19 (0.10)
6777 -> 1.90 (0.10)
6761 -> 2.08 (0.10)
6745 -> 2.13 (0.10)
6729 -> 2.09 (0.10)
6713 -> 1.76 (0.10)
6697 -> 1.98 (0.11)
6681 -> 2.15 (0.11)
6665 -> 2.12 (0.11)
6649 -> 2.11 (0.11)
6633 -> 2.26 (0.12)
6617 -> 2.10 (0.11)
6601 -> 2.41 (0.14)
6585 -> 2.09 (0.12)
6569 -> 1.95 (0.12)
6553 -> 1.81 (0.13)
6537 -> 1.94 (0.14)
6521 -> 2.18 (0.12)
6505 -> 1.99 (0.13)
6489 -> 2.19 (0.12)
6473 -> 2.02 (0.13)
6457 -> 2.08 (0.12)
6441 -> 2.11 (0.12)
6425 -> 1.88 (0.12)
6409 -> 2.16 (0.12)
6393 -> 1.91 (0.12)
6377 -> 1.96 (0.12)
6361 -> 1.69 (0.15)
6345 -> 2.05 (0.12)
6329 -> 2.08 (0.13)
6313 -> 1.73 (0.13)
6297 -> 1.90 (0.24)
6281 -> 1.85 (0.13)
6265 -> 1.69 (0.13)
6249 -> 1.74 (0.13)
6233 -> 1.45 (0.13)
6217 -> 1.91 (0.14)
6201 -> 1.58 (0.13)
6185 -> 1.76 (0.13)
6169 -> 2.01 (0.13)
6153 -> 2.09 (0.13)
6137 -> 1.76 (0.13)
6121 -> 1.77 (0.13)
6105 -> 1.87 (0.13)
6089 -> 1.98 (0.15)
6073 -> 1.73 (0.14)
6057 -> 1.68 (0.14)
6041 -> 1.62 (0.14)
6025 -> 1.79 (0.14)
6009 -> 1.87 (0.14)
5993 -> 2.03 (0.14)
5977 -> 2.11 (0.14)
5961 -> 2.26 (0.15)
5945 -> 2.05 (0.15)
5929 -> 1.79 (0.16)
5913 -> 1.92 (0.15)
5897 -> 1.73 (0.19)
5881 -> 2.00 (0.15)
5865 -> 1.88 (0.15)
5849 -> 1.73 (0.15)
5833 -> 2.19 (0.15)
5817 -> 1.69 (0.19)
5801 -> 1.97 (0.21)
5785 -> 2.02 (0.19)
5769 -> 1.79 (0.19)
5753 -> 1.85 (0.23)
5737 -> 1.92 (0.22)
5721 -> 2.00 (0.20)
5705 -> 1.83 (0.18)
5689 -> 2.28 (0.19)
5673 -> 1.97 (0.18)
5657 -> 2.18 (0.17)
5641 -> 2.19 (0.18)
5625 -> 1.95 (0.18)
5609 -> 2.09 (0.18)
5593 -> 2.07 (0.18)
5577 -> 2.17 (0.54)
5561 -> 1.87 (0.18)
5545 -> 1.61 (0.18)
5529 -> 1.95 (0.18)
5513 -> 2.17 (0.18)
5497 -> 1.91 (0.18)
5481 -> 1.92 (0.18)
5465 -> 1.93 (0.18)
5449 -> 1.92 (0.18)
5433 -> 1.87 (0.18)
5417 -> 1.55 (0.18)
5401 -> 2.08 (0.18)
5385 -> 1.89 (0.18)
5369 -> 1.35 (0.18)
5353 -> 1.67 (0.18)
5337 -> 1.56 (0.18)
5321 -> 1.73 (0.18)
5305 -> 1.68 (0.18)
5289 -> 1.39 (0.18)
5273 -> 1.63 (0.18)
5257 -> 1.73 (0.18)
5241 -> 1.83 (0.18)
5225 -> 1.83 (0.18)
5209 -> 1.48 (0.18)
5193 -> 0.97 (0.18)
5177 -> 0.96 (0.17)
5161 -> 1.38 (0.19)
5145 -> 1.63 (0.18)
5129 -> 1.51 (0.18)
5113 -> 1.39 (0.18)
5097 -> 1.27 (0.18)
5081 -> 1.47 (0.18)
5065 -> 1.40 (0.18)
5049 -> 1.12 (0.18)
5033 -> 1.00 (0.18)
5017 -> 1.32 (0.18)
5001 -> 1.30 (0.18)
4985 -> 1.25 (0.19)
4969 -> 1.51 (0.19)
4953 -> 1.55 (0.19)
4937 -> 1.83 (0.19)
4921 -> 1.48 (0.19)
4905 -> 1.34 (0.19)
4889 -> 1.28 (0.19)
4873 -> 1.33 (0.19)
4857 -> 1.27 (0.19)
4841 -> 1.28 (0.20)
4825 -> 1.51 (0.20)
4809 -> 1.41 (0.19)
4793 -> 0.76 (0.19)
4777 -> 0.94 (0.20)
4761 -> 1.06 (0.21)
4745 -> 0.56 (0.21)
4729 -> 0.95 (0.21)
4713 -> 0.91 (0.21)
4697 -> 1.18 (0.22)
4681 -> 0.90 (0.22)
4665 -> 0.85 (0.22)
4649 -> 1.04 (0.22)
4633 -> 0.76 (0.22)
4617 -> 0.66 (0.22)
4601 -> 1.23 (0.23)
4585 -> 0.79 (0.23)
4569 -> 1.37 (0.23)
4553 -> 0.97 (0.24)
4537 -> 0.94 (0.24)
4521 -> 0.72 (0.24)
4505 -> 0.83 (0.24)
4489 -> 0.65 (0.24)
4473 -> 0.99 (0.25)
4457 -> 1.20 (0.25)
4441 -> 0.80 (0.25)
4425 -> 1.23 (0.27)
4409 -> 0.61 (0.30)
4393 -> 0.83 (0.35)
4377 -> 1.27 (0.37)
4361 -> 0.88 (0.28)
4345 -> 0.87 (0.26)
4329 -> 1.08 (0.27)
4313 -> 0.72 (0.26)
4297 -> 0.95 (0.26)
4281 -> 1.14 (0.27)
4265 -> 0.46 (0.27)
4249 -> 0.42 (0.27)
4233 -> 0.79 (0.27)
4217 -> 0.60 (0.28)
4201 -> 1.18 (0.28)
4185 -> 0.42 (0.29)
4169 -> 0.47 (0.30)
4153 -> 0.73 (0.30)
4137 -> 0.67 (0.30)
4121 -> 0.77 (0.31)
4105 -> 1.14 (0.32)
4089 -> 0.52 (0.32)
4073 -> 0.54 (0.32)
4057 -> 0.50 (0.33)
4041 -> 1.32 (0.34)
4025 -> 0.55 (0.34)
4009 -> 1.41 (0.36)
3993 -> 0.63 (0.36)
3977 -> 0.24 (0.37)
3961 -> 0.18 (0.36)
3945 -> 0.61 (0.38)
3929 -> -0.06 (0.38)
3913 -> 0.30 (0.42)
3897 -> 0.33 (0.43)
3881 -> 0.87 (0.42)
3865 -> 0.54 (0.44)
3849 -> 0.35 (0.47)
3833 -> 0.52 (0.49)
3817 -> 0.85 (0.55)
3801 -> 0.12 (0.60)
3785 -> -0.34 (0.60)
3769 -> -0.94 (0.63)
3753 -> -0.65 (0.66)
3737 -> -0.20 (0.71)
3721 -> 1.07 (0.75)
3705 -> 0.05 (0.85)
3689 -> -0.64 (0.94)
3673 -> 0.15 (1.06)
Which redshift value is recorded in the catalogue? 0.206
